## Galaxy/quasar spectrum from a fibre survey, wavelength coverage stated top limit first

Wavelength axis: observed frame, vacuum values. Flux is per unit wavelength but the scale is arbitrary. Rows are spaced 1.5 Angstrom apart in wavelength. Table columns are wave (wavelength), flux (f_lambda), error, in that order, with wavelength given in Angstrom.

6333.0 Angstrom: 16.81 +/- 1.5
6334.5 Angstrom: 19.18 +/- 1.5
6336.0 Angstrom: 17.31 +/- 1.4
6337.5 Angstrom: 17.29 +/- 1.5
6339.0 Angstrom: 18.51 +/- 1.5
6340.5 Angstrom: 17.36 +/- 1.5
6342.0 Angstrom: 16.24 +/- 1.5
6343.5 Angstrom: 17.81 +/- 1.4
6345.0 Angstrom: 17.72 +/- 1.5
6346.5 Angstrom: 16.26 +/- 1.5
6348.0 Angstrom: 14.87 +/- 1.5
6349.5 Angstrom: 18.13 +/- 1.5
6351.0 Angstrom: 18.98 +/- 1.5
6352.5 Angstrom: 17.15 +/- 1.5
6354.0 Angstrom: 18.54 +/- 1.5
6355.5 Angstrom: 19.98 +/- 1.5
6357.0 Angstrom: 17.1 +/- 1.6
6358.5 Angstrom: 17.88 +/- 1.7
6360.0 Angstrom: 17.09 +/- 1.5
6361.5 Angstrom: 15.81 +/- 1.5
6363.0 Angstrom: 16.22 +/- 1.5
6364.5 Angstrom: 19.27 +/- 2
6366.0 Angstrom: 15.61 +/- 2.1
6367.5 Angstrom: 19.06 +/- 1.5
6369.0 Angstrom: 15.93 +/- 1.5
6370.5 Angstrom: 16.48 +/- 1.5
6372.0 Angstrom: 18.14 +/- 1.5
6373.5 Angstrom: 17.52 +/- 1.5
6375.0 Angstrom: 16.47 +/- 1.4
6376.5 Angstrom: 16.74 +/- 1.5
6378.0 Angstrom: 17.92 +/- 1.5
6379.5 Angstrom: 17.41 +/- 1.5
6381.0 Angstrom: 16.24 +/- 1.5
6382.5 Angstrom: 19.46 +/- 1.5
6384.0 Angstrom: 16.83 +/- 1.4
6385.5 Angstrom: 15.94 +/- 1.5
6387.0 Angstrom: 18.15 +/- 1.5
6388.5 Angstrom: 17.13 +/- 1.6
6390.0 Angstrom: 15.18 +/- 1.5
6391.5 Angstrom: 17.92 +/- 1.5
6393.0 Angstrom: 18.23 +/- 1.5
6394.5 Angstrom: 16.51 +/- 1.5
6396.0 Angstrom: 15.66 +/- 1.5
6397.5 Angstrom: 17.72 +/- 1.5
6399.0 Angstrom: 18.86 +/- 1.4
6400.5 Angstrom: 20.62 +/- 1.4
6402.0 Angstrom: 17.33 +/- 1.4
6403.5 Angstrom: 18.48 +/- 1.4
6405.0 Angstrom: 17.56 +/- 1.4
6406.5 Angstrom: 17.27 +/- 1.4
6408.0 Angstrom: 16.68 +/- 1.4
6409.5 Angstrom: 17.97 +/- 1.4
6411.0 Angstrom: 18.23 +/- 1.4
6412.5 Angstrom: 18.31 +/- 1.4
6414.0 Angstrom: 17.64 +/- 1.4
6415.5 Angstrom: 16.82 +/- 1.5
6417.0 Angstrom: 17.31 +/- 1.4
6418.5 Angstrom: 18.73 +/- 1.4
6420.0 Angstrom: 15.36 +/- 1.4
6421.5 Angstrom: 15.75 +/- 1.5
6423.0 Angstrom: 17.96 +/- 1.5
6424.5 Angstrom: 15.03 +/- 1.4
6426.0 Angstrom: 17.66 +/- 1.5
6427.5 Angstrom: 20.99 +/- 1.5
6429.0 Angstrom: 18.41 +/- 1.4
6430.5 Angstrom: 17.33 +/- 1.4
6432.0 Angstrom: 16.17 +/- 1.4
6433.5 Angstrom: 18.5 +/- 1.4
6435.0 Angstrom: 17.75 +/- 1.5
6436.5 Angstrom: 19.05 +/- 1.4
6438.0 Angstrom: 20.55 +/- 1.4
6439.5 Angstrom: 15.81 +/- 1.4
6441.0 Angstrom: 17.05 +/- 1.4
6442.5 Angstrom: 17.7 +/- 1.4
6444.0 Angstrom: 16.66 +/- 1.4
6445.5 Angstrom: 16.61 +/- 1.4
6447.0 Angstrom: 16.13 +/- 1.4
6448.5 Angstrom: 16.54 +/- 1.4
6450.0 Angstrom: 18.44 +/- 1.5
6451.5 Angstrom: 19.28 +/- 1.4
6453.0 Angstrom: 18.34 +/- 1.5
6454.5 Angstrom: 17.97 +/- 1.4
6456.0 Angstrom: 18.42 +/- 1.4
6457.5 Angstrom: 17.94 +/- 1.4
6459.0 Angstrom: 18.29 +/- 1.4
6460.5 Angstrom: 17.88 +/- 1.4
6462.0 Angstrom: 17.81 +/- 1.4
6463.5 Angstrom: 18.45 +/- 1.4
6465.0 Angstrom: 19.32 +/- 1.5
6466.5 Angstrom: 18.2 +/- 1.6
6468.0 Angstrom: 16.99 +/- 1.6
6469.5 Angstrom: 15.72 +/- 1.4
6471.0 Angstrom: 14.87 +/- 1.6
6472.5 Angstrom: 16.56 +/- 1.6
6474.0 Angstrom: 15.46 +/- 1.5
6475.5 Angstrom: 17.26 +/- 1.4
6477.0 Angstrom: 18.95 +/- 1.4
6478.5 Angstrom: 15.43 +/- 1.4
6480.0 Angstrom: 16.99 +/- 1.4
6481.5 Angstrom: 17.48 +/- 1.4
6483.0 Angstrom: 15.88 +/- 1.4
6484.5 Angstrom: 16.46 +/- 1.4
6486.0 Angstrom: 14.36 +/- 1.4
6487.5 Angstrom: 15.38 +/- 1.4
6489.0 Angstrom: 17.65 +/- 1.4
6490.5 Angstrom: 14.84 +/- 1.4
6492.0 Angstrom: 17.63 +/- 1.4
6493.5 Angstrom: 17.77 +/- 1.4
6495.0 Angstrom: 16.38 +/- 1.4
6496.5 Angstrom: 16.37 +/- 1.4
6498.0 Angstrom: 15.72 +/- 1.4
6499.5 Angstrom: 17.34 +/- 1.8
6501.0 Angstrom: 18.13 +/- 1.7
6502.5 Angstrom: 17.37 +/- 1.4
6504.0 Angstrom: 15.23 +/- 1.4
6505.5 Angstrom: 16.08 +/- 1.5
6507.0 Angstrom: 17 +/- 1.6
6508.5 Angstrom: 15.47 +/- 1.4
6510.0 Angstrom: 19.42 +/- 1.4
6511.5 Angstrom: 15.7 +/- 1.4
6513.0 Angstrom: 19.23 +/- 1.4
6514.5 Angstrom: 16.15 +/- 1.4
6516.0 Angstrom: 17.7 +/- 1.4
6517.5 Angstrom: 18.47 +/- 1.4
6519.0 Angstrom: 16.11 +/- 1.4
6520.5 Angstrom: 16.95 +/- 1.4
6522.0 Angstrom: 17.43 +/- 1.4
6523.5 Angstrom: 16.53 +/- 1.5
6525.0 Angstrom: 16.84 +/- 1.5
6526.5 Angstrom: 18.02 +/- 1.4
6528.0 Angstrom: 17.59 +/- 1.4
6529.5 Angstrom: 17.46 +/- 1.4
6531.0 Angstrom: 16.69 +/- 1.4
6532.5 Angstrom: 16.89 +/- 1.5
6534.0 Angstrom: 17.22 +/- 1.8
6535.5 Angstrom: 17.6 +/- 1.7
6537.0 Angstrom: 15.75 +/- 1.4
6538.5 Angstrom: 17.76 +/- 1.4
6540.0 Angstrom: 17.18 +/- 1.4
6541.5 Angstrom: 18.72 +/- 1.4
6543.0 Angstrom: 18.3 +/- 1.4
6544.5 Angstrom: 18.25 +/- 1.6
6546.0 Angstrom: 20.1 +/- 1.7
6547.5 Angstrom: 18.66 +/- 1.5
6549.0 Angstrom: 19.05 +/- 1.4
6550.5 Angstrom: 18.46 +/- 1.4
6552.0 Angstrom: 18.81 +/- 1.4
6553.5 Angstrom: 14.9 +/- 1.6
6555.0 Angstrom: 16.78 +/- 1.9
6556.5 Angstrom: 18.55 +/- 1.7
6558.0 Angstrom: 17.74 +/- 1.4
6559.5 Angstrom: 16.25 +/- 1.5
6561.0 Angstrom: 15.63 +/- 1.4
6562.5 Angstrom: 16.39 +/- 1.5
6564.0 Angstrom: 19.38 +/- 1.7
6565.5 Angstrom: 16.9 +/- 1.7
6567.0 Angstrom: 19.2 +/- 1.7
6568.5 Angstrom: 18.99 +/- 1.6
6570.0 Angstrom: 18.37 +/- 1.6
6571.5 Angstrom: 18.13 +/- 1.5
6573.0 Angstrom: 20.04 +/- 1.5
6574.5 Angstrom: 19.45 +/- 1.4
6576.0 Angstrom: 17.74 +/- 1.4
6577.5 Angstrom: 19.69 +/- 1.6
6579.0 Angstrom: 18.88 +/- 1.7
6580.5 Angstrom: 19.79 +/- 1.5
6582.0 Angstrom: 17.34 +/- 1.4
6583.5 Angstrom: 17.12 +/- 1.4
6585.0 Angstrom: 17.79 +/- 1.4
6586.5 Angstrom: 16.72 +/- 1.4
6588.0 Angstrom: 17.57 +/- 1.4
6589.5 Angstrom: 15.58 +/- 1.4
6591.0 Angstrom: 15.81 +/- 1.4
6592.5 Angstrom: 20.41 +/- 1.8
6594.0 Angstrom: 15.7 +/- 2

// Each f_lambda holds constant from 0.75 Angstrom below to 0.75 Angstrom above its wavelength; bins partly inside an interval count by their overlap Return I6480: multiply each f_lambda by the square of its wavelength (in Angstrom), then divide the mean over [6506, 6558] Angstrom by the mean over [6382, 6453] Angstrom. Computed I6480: 1.0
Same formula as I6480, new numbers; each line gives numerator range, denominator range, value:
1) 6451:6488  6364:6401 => 1.02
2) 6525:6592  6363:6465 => 1.06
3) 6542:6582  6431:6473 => 1.07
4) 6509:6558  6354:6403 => 1.06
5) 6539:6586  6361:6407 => 1.10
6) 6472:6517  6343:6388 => 1.00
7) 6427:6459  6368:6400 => 1.06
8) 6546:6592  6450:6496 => 1.08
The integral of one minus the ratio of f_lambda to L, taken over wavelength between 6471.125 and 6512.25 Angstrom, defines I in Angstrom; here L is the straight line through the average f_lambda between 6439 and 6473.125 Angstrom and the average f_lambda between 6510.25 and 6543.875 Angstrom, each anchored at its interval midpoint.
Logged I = 1.91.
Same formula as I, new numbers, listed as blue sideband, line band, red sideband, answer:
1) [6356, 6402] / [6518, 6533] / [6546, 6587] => 0.7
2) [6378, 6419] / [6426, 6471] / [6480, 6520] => -1.7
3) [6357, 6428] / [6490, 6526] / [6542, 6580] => 2.0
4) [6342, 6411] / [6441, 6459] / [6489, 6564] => -0.3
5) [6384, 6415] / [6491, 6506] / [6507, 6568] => 0.6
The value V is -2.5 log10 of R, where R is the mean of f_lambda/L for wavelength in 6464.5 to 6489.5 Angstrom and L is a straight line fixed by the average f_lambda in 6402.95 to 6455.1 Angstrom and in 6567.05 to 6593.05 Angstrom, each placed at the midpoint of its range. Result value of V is 0.07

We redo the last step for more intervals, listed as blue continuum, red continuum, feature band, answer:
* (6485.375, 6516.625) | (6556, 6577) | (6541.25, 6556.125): -0.03 mag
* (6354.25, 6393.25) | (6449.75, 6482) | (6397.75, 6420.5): -0.03 mag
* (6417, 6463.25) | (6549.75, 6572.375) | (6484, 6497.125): 0.09 mag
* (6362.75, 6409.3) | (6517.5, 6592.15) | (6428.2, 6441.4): -0.02 mag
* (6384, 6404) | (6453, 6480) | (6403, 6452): -0.01 mag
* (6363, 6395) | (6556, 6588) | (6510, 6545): 0.03 mag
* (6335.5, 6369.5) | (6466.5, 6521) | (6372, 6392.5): 0.00 mag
